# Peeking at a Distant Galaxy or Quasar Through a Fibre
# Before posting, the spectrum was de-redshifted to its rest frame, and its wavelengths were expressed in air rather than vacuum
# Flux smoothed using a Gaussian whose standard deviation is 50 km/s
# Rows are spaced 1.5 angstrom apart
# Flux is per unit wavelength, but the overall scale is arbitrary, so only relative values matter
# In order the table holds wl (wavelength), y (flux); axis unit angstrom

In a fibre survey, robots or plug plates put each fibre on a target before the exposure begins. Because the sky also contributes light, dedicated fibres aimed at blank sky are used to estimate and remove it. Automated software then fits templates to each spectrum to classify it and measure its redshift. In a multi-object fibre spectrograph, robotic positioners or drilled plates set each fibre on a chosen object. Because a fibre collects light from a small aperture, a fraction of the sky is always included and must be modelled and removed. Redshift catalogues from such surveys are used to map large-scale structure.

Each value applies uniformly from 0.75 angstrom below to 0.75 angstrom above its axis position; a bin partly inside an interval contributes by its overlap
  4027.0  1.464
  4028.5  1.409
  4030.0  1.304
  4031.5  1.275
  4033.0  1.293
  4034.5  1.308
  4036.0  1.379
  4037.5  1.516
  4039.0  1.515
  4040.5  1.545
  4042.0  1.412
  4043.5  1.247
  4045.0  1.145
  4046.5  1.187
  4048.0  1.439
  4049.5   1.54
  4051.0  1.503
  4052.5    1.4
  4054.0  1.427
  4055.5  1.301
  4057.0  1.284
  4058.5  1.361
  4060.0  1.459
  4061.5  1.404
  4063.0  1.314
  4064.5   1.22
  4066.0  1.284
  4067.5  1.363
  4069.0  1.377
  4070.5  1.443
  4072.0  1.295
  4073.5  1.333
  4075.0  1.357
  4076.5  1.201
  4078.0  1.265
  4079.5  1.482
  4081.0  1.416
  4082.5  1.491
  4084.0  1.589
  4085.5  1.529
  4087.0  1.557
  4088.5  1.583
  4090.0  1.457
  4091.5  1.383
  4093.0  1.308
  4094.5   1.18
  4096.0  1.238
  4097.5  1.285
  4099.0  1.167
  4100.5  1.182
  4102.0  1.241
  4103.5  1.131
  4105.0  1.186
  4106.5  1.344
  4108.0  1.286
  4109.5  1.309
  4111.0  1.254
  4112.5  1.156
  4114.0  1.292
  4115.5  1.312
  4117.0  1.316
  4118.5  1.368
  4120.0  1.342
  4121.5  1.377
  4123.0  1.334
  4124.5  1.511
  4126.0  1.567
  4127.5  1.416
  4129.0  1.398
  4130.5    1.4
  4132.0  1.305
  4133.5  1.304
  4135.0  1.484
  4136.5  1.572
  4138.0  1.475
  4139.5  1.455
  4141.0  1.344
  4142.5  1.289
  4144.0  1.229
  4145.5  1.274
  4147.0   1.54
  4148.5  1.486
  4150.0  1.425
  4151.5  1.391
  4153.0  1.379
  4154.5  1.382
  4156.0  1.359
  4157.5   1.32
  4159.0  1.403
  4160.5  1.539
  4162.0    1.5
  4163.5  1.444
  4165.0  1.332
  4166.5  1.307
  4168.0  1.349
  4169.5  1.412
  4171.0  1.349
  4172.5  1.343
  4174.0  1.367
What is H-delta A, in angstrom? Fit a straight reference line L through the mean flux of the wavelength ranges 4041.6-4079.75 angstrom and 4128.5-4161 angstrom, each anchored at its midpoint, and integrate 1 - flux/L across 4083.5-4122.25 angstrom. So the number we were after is 1.4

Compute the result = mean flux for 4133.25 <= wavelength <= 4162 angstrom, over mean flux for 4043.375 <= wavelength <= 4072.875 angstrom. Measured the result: 1.04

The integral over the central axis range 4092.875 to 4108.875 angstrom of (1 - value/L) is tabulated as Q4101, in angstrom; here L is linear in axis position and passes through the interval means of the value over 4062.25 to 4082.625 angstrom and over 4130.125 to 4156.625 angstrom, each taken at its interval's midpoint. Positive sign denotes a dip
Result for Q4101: 1.56 angstrom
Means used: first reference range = 1.34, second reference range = 1.39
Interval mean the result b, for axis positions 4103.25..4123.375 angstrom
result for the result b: 1.29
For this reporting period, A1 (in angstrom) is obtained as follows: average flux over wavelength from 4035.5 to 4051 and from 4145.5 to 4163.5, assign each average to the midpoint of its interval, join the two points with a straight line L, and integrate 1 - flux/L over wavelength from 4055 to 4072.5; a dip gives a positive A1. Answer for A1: 0.74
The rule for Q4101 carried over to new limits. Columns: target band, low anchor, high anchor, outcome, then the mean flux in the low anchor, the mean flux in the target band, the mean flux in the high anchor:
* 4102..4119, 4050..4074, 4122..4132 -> 1.7 angstrom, 1.36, 1.27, 1.43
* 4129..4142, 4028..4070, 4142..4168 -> -0.3 angstrom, 1.36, 1.41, 1.39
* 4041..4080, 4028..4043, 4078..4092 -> 2.5 angstrom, 1.39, 1.35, 1.49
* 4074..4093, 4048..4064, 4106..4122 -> -1.2 angstrom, 1.4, 1.44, 1.3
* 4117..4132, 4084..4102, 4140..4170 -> -0.3 angstrom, 1.36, 1.4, 1.39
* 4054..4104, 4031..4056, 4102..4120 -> -1.0 angstrom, 1.38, 1.35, 1.27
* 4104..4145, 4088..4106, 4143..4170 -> -0.8 angstrom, 1.28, 1.35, 1.39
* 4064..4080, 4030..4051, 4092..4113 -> -0.3 angstrom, 1.37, 1.33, 1.24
